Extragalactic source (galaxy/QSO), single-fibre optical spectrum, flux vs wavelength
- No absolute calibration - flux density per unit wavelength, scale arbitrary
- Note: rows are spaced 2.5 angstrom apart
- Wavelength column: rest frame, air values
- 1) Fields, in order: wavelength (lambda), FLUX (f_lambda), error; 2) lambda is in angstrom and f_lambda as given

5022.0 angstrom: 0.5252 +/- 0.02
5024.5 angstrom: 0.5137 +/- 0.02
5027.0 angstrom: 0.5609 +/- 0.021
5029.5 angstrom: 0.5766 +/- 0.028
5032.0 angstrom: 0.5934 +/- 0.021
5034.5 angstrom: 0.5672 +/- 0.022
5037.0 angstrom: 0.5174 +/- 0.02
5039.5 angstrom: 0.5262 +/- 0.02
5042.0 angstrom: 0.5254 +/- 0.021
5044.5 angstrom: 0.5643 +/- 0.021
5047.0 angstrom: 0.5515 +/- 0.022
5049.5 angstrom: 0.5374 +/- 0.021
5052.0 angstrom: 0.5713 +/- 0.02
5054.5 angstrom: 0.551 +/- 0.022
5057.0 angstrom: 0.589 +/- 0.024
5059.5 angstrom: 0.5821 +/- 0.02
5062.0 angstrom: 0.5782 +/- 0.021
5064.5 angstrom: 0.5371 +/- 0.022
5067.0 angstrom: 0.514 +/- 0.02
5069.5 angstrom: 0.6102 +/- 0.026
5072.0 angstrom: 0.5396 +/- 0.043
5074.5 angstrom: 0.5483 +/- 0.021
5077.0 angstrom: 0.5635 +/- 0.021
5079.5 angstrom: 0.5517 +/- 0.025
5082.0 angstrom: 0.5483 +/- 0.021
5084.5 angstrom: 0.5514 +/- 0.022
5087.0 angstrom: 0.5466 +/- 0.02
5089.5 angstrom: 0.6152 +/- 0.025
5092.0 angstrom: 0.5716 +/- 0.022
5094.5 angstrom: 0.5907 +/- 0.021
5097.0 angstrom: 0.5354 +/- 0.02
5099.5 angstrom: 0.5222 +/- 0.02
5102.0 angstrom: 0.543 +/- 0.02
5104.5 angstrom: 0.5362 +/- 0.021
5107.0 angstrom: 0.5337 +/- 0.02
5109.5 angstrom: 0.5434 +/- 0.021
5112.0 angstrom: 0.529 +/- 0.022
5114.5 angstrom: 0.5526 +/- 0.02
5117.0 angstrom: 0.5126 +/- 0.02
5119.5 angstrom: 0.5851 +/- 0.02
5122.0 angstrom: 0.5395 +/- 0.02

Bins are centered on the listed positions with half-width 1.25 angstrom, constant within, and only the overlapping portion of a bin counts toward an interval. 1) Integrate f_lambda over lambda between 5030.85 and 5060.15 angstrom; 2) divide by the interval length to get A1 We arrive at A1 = 0.556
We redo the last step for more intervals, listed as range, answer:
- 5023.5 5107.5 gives 0.555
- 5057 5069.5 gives 0.562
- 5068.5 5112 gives 0.555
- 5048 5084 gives 0.558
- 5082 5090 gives 0.563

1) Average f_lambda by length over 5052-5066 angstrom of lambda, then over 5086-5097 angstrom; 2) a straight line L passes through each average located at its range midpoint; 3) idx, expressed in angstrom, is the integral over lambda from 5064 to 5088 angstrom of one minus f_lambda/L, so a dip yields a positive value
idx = 0.9 angstrom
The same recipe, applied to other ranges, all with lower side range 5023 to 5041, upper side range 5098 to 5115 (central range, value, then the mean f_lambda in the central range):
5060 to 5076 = -0.4 angstrom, 0.556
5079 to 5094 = -0.7 angstrom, 0.566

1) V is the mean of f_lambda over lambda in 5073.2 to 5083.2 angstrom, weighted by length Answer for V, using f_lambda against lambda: 0.553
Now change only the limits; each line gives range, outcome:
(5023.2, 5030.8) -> 0.551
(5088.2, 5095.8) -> 0.592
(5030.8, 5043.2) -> 0.546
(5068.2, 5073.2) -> 0.575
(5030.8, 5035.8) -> 0.58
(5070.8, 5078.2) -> 0.55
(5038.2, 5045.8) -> 0.539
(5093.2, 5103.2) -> 0.548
